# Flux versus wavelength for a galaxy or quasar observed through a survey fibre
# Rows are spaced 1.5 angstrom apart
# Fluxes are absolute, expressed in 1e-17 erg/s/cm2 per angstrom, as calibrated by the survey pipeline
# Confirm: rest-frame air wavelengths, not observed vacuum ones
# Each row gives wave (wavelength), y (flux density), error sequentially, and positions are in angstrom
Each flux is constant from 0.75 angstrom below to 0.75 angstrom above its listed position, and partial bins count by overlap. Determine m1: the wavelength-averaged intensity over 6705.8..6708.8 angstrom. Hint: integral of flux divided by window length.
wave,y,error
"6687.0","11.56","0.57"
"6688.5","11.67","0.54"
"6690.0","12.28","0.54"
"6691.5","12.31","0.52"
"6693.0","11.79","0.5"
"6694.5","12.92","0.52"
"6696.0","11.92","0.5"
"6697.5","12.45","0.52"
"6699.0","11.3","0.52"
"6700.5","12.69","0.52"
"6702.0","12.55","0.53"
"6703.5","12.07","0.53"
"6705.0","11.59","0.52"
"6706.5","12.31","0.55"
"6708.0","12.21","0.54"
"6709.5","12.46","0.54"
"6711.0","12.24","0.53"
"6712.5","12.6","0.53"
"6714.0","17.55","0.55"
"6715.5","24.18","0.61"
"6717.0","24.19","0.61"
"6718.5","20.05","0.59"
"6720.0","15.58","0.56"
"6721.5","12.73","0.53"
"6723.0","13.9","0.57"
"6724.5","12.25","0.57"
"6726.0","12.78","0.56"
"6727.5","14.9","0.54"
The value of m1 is 12.3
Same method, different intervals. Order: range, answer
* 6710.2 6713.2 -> 12.4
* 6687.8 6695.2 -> 12.2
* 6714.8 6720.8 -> 20.9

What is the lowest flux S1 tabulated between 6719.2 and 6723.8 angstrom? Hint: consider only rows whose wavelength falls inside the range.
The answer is 12.73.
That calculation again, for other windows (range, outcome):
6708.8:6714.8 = 12.24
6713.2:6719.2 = 17.55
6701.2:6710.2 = 11.59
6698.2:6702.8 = 11.3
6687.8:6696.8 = 11.67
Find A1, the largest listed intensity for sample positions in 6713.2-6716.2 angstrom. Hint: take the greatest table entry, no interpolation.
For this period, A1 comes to 24.18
